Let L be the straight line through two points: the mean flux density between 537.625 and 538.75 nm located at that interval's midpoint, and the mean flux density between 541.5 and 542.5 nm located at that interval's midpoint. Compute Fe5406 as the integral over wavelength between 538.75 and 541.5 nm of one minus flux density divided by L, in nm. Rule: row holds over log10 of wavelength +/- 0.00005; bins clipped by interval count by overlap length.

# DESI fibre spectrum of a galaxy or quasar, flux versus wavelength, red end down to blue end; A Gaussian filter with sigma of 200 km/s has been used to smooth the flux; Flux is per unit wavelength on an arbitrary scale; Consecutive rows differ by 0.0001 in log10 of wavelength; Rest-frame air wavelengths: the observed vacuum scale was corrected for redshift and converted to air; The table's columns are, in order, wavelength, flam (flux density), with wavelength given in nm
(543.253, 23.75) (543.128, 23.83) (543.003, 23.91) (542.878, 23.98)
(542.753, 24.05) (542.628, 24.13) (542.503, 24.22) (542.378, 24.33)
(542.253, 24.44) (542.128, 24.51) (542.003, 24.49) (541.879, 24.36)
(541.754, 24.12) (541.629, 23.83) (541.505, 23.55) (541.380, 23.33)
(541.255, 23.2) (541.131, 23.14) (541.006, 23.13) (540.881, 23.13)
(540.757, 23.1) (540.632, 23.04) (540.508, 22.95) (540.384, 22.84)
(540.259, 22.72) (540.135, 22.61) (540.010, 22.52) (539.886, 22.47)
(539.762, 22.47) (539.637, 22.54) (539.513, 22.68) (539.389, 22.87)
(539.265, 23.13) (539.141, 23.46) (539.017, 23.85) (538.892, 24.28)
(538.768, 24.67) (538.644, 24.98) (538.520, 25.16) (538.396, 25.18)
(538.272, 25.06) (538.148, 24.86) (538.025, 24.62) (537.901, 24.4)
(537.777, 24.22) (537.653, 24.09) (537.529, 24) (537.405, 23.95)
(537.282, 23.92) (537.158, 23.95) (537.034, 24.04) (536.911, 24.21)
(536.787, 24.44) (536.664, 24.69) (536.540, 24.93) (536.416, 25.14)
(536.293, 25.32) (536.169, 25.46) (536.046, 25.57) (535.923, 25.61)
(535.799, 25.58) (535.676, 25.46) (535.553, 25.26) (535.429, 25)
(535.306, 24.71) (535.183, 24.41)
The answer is 0.16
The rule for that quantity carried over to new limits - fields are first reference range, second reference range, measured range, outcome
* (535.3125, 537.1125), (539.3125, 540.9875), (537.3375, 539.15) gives -0.05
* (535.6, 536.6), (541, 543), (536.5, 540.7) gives 0.17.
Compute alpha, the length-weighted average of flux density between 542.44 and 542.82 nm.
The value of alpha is 24.1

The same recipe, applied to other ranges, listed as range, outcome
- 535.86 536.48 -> 25.4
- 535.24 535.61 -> 25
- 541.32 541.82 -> 23.7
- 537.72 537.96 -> 24.3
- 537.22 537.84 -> 24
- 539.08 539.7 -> 22.9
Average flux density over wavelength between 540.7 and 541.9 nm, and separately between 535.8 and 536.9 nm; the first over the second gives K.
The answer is 0.93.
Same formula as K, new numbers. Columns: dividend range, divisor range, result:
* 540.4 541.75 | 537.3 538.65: 0.95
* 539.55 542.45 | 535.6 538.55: 0.94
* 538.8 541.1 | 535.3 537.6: 0.93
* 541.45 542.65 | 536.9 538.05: 1.00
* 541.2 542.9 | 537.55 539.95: 1.00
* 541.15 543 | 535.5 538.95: 0.97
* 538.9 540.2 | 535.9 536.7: 0.91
